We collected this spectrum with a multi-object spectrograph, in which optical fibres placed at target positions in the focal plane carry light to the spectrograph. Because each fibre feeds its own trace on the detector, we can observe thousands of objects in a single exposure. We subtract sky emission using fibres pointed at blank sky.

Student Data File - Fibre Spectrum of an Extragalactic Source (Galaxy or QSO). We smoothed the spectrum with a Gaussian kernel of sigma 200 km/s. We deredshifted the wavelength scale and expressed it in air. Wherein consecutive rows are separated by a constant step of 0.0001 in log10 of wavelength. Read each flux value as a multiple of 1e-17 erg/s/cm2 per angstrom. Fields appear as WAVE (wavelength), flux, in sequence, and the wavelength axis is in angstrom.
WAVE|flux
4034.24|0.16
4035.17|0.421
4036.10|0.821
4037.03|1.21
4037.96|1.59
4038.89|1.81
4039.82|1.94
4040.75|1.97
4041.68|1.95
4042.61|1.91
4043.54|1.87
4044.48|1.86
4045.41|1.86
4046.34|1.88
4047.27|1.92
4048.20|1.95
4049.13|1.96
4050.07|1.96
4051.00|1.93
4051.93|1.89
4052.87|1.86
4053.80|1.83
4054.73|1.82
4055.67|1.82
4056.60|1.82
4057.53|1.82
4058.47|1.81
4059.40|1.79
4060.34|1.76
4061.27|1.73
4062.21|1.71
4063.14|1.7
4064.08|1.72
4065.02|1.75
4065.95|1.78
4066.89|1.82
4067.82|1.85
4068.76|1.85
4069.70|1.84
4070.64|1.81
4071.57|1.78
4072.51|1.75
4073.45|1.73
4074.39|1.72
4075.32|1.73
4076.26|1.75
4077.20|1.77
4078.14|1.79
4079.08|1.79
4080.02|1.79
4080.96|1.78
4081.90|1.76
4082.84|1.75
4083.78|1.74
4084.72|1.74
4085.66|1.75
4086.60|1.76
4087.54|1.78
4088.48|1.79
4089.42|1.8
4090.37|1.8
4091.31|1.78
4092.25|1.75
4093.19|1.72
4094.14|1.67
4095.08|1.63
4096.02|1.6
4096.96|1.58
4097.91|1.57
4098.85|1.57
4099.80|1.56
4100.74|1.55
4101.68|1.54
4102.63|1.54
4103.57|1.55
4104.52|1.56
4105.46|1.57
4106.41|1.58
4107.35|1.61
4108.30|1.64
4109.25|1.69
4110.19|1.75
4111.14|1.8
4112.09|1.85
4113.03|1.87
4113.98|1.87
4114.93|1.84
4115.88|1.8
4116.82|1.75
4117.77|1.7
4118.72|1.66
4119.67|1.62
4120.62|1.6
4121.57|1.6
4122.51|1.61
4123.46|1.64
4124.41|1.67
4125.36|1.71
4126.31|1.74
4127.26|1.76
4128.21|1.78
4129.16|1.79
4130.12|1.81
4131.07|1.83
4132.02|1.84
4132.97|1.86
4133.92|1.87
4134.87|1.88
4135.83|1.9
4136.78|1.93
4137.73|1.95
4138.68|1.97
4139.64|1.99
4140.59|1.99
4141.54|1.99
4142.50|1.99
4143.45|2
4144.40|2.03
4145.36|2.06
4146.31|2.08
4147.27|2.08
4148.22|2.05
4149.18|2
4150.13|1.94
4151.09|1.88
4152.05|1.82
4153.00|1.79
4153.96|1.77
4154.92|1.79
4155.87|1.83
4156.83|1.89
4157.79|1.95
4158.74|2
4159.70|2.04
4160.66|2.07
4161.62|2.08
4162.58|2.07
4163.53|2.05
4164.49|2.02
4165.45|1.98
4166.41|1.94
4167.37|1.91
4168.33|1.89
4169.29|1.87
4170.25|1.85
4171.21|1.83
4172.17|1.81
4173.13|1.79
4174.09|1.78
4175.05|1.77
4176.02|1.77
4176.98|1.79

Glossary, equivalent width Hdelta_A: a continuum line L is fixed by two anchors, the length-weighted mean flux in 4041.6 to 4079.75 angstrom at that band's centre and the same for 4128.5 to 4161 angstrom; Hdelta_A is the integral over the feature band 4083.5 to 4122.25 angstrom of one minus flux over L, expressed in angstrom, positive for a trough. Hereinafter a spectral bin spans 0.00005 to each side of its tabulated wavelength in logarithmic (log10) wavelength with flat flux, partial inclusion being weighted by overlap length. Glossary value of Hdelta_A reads 3.9 angstrom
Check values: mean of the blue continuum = 1.82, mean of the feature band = 1.69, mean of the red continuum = 1.93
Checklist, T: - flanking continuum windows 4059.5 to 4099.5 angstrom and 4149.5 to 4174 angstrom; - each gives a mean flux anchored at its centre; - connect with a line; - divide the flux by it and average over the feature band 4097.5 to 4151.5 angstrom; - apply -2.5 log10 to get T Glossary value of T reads 0.03 mag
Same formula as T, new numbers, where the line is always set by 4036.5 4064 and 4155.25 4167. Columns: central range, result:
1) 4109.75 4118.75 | 0.07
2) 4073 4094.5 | 0.07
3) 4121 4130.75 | 0.13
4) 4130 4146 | 0.01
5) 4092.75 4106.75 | 0.19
